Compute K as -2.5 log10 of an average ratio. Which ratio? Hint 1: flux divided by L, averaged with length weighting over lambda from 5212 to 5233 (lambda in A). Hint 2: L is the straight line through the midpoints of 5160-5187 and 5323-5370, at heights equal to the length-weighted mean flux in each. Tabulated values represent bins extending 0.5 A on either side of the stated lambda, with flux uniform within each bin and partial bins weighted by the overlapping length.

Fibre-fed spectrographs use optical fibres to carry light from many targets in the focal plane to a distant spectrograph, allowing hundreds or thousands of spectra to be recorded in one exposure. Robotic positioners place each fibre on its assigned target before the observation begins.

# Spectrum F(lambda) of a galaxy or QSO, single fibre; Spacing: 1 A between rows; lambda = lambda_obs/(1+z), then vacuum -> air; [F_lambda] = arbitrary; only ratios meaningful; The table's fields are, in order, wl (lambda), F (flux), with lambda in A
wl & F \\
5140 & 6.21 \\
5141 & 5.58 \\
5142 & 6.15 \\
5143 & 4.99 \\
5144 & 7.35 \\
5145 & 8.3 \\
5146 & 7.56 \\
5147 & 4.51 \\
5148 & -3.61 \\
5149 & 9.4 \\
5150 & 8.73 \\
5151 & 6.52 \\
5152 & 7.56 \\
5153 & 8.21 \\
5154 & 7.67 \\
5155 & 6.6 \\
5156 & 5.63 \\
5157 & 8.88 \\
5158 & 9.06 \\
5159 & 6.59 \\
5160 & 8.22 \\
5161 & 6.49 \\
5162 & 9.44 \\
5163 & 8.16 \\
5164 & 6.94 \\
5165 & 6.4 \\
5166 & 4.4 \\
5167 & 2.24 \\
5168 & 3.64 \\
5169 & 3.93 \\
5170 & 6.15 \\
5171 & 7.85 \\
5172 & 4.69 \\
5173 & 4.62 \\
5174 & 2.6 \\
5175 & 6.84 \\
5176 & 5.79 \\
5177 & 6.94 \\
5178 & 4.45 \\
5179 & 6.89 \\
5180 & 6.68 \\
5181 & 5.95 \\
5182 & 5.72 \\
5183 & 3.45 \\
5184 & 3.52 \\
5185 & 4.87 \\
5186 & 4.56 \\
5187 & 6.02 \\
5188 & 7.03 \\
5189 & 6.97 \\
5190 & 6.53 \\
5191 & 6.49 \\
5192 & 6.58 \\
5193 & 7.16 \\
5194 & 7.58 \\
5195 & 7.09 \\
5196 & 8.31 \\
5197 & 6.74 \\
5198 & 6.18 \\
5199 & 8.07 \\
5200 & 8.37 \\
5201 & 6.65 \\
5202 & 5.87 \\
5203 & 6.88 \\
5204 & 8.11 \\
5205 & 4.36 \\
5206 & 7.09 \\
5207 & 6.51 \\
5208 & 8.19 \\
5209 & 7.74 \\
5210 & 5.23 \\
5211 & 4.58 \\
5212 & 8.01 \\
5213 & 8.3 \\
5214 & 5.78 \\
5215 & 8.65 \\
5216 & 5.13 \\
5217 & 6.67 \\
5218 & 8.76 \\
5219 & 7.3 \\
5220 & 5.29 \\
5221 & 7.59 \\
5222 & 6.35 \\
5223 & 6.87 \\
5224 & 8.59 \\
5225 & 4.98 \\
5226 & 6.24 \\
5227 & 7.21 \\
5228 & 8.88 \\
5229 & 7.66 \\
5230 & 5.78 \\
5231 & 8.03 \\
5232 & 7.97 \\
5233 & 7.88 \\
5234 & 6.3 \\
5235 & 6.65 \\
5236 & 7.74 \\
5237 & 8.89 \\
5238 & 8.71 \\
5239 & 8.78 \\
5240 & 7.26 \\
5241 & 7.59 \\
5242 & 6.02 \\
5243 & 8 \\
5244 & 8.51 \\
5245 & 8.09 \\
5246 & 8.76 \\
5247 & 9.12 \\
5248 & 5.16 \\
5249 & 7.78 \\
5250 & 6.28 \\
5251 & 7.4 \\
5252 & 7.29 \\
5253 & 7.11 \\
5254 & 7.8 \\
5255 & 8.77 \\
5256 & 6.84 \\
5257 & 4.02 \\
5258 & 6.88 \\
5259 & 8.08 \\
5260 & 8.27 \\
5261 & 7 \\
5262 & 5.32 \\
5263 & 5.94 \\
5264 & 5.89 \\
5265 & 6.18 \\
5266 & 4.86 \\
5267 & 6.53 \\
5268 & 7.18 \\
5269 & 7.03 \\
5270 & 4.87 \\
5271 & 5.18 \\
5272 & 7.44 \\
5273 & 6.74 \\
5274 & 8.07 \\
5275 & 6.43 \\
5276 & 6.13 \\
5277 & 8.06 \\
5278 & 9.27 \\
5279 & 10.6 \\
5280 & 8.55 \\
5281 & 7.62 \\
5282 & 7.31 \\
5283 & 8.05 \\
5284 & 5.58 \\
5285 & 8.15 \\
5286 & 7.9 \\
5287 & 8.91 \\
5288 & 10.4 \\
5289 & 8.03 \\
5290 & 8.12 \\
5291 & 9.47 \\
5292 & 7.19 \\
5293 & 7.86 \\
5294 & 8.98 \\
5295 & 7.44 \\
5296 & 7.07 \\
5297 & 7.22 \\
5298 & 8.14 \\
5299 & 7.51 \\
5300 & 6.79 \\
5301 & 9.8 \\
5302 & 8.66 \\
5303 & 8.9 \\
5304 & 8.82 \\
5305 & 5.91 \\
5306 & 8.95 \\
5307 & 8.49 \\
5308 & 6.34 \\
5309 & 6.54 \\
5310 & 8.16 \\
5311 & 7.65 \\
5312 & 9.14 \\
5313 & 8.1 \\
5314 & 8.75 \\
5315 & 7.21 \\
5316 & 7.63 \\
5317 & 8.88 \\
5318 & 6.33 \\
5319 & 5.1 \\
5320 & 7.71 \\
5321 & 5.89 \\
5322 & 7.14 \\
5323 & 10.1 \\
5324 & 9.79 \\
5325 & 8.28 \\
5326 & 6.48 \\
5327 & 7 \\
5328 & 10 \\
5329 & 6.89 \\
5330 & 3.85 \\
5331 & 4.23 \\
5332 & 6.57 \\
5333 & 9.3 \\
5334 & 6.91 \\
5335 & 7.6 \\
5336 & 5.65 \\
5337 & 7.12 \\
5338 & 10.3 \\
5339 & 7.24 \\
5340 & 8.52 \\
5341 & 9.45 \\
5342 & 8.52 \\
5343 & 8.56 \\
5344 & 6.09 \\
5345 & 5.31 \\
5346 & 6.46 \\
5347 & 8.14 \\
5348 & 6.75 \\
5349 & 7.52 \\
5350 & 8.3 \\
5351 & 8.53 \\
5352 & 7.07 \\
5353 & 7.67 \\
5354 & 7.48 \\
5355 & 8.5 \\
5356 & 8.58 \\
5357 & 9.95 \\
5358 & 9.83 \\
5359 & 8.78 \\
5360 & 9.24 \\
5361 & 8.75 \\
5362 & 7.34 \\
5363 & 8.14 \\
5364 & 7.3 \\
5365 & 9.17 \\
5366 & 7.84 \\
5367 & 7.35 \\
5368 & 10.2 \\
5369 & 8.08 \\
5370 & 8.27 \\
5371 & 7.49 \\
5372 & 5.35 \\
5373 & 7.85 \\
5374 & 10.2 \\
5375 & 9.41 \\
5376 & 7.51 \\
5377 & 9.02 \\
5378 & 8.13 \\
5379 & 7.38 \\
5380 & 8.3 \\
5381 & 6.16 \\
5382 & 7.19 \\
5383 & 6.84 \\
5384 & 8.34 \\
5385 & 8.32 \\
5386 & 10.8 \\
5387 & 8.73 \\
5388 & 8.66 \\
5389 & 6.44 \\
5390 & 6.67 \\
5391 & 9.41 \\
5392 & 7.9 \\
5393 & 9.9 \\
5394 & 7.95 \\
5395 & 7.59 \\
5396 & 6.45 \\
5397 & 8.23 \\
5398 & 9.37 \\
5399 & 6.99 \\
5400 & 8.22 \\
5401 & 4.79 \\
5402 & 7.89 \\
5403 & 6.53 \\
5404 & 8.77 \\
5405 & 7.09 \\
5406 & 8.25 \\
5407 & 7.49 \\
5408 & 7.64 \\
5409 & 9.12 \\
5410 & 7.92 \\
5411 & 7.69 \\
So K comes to -0.15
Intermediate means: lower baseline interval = 5.57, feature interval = 7.14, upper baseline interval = 7.87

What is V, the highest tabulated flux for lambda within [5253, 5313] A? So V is 10.6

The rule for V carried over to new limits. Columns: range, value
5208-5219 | 8.76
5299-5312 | 9.8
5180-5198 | 8.31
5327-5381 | 10.3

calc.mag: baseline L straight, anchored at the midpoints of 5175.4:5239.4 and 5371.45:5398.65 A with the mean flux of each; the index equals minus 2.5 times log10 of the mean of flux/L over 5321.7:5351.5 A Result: 0.023 mag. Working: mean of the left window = 6.78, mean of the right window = 8.07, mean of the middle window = 7.56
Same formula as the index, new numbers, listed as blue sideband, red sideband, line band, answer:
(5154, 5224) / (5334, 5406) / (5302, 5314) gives -0.075 mag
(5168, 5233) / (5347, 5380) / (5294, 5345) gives 0.014 mag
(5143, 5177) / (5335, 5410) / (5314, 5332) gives 0.051 mag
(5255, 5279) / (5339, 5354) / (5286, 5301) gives -0.158 mag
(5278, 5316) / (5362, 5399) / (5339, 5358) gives 0.026 mag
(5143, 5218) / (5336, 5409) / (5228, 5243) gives -0.109 mag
